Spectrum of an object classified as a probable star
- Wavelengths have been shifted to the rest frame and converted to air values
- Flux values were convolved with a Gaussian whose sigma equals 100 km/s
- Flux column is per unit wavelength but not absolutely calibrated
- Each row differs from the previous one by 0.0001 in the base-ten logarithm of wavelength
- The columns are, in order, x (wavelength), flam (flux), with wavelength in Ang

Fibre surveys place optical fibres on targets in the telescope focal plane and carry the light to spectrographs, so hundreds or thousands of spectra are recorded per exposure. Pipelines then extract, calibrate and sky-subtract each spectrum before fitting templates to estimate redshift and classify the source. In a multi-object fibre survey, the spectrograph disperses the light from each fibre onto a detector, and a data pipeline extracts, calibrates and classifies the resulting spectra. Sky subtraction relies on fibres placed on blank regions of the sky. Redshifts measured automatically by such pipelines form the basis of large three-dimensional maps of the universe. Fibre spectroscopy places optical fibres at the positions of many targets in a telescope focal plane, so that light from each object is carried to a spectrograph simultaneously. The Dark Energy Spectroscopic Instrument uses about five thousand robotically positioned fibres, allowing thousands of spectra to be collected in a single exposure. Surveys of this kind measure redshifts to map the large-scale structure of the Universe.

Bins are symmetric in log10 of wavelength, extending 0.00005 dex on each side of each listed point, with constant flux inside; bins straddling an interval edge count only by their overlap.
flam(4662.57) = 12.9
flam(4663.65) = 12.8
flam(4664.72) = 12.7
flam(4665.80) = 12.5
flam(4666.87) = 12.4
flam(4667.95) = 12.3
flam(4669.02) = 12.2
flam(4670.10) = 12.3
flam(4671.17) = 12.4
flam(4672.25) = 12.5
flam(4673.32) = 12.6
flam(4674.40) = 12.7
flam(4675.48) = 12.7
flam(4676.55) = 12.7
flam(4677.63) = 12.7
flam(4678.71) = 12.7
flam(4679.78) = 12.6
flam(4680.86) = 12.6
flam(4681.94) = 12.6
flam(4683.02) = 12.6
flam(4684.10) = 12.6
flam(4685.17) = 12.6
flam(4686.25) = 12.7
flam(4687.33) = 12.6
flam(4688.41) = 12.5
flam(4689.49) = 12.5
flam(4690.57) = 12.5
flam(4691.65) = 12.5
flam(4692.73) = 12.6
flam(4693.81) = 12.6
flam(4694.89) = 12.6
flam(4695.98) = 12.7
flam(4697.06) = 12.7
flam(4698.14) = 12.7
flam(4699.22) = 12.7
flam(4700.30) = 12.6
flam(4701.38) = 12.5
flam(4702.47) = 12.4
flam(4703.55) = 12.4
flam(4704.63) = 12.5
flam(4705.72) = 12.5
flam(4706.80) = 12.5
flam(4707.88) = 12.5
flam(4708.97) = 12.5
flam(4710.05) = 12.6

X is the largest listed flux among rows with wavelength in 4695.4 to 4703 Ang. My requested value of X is 12.7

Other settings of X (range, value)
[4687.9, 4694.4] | 12.6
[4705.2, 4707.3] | 12.5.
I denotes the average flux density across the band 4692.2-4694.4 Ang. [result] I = 12.6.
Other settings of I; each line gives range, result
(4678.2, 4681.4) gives 12.6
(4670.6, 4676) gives 12.6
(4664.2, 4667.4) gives 12.5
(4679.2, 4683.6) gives 12.6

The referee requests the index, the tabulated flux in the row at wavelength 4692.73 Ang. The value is 12.6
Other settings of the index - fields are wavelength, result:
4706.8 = 12.5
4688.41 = 12.5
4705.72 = 12.5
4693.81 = 12.6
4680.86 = 12.6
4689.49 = 12.5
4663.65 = 12.8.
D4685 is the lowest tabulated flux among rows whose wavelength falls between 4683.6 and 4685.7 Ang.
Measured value 12.6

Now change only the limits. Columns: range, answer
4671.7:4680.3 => 12.5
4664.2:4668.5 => 12.3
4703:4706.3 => 12.4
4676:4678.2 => 12.7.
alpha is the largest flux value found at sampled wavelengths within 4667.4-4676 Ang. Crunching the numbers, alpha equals 12.7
